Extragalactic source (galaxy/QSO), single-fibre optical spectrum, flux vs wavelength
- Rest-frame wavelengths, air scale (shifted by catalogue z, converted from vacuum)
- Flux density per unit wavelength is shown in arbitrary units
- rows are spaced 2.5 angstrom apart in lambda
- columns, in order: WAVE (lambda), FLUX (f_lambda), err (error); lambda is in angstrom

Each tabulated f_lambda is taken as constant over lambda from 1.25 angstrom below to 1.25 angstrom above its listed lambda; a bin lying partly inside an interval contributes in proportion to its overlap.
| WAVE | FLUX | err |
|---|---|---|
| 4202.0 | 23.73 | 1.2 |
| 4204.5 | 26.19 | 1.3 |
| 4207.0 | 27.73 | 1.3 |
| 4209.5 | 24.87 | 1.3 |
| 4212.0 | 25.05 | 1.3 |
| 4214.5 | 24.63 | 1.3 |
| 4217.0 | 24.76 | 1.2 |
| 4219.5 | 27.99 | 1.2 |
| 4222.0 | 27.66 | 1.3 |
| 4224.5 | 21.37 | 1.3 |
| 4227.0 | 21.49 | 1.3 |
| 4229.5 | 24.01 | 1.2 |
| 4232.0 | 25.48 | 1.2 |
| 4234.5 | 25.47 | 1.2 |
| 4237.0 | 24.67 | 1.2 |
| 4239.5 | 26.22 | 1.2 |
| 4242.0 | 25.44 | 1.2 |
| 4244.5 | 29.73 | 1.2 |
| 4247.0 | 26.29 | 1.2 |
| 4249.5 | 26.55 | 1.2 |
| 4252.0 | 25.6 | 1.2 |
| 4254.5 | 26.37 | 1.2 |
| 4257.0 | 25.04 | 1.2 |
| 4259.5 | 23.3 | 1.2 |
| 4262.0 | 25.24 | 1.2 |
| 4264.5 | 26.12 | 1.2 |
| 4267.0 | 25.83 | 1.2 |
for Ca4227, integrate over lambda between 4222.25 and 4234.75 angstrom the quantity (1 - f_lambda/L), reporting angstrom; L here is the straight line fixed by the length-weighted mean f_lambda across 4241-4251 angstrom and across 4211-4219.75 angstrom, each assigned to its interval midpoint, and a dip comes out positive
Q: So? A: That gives 1.1 angstrom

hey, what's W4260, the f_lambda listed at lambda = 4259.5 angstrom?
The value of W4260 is 23.3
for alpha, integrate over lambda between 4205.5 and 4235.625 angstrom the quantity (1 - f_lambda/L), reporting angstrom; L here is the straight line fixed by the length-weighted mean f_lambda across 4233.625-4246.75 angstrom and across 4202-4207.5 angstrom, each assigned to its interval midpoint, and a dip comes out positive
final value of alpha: 1.3 angstrom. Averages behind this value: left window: 26.1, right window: 26.3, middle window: 25.1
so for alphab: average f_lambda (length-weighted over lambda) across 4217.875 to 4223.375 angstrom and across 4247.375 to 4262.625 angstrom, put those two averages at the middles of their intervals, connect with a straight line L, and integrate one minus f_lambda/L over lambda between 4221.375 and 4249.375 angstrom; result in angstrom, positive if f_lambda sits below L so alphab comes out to 1.36 angstrom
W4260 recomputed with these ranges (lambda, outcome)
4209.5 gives 24.87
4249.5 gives 26.55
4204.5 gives 26.19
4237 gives 24.67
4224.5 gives 21.37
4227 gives 21.49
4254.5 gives 26.37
